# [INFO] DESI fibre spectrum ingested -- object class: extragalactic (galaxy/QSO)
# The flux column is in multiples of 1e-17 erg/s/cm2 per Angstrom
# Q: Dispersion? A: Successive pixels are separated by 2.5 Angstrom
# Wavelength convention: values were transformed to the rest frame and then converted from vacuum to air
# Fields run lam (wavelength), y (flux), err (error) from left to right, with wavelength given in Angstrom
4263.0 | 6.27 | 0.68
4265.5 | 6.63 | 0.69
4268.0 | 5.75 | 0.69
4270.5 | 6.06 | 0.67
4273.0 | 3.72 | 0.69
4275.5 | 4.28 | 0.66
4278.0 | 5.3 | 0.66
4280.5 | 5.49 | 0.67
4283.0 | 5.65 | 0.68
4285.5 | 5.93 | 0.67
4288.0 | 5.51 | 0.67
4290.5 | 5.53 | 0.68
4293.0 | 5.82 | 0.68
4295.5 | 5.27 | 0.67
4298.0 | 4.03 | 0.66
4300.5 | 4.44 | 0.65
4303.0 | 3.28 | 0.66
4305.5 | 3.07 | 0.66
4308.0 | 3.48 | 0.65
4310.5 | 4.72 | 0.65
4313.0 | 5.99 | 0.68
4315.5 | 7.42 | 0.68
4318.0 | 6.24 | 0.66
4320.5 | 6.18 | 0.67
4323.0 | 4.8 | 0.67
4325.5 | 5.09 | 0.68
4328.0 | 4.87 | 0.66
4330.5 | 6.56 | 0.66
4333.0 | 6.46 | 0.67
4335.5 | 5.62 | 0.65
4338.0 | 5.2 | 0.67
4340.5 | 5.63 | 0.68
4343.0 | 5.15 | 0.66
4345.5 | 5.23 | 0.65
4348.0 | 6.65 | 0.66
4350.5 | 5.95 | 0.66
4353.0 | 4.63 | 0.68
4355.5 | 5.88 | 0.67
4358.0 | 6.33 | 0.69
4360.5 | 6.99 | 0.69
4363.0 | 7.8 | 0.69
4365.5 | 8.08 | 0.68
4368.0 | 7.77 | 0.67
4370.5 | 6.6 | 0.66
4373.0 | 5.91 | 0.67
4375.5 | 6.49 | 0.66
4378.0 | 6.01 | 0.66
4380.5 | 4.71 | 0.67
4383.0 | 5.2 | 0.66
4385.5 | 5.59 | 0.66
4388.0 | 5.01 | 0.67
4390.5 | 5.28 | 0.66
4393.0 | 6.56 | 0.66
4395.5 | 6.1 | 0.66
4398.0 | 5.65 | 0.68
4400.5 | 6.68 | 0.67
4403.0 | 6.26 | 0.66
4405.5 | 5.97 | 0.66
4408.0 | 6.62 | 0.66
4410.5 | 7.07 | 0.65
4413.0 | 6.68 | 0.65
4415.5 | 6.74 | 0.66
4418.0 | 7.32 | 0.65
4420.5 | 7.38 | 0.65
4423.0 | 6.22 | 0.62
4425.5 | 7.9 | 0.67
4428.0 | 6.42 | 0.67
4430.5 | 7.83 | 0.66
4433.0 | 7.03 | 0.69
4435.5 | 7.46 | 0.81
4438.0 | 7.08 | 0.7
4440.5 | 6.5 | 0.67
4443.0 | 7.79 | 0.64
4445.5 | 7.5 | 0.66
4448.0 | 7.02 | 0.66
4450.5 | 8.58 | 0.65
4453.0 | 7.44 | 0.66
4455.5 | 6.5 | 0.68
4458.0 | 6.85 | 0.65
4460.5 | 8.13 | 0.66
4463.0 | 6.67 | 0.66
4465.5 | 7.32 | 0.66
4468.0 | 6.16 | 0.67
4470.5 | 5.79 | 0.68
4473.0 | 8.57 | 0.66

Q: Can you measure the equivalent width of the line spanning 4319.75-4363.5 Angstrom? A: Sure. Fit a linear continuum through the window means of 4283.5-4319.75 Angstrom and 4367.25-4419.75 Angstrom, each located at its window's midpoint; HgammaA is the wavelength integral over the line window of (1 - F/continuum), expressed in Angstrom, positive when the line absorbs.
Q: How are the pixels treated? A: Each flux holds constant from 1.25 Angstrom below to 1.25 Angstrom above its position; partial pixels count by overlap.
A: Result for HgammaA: -1.8 Angstrom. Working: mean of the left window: 5.08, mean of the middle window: 5.8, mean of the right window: 6.2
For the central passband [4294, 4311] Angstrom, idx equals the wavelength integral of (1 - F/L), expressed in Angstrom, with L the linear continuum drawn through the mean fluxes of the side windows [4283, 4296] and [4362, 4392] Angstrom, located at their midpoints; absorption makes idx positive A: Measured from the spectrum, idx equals 4.99 Angstrom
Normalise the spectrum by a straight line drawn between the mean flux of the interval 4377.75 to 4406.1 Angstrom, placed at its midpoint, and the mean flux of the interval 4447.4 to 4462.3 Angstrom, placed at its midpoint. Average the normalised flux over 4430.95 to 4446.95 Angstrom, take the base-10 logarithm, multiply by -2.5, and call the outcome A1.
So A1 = -0.04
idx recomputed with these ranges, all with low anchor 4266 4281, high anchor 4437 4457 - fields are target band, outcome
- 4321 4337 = 0.7 Angstrom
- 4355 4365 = -1.1 Angstrom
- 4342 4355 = 1.1 Angstrom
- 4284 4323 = 2.9 Angstrom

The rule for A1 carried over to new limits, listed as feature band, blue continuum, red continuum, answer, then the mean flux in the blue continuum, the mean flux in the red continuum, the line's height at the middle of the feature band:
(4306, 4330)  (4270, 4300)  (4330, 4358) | 0.021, 5.18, 5.73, 5.48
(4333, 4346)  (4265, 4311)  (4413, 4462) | 0.045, 4.92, 7.23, 5.72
